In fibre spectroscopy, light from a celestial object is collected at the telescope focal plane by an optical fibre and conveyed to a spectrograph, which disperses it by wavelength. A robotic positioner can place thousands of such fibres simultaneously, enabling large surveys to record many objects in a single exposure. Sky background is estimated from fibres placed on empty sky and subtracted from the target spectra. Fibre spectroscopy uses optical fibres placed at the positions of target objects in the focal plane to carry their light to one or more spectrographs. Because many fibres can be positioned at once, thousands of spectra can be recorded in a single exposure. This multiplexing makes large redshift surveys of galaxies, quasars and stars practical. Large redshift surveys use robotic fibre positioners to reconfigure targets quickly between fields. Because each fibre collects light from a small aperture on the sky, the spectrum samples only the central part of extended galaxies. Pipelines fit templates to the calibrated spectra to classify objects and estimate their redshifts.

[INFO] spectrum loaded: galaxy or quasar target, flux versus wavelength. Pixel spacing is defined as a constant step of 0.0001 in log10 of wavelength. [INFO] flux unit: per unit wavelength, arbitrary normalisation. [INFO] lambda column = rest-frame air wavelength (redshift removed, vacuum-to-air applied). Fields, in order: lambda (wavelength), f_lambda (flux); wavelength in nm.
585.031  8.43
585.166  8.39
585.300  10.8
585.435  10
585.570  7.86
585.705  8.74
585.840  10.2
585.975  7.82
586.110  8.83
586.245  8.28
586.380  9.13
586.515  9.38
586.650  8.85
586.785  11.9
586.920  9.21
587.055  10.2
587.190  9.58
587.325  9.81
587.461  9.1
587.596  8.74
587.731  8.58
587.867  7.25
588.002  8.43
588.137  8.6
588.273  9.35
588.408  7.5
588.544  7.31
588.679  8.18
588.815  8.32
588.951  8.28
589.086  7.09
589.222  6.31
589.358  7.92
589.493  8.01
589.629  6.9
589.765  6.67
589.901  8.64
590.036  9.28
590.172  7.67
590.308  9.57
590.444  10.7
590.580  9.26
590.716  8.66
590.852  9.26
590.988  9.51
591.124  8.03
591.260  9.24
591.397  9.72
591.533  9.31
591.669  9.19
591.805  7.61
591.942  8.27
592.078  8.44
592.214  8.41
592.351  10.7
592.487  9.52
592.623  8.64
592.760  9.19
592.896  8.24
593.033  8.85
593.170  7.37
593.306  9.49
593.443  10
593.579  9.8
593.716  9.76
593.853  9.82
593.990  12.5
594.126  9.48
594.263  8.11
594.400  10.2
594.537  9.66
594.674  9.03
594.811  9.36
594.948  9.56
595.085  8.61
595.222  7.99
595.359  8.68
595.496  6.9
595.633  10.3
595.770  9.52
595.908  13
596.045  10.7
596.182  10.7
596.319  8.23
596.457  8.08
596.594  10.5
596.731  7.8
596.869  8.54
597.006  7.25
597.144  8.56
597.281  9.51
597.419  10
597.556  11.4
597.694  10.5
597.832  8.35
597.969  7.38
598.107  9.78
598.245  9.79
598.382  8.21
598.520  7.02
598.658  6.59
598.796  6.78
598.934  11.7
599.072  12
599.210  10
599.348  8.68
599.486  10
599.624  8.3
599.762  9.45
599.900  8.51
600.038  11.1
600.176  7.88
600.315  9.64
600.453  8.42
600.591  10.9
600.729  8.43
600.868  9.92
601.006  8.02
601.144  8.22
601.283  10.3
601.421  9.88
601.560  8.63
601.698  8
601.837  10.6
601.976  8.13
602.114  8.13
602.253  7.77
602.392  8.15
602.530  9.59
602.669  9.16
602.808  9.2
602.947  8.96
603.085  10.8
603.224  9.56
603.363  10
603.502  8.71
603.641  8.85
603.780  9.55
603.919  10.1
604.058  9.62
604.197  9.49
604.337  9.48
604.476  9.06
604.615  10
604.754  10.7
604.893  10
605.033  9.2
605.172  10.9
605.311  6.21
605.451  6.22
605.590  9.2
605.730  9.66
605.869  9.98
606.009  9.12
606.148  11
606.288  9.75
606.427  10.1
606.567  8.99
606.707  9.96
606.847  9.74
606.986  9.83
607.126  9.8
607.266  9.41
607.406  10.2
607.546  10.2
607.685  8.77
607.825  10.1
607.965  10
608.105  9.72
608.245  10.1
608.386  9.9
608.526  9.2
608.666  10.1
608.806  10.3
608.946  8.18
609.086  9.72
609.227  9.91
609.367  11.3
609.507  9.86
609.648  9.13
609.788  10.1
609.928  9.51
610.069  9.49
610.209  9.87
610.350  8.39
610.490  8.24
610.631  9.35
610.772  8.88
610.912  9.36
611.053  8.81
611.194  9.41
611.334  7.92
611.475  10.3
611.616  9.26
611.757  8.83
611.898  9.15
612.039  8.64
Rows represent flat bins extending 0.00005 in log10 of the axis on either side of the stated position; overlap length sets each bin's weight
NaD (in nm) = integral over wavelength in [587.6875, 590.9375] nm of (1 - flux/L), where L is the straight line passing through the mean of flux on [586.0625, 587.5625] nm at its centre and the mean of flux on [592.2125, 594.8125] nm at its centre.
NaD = 0.42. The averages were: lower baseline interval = 9.47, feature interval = 8.24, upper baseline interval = 9.43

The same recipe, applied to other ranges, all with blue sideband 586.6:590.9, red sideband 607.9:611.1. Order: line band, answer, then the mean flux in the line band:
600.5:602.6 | 0.047 nm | 8.97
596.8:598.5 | -0.008 nm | 9.05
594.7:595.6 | 0.028 nm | 8.61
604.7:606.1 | 0.034 nm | 9.13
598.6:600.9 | -0.055 nm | 9.31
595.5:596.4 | -0.121 nm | 10.1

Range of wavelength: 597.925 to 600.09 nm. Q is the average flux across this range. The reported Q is 9.08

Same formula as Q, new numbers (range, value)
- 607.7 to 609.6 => 9.83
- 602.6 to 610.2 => 9.6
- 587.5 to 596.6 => 8.9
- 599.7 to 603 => 9.04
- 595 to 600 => 9.16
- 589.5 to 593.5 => 8.82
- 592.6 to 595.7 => 9.2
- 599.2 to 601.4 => 9.23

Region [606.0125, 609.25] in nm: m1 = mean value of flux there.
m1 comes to 9.77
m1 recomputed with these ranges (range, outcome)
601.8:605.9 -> 9.22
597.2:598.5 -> 9.34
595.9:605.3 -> 9.26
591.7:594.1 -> 9.22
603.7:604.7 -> 9.62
